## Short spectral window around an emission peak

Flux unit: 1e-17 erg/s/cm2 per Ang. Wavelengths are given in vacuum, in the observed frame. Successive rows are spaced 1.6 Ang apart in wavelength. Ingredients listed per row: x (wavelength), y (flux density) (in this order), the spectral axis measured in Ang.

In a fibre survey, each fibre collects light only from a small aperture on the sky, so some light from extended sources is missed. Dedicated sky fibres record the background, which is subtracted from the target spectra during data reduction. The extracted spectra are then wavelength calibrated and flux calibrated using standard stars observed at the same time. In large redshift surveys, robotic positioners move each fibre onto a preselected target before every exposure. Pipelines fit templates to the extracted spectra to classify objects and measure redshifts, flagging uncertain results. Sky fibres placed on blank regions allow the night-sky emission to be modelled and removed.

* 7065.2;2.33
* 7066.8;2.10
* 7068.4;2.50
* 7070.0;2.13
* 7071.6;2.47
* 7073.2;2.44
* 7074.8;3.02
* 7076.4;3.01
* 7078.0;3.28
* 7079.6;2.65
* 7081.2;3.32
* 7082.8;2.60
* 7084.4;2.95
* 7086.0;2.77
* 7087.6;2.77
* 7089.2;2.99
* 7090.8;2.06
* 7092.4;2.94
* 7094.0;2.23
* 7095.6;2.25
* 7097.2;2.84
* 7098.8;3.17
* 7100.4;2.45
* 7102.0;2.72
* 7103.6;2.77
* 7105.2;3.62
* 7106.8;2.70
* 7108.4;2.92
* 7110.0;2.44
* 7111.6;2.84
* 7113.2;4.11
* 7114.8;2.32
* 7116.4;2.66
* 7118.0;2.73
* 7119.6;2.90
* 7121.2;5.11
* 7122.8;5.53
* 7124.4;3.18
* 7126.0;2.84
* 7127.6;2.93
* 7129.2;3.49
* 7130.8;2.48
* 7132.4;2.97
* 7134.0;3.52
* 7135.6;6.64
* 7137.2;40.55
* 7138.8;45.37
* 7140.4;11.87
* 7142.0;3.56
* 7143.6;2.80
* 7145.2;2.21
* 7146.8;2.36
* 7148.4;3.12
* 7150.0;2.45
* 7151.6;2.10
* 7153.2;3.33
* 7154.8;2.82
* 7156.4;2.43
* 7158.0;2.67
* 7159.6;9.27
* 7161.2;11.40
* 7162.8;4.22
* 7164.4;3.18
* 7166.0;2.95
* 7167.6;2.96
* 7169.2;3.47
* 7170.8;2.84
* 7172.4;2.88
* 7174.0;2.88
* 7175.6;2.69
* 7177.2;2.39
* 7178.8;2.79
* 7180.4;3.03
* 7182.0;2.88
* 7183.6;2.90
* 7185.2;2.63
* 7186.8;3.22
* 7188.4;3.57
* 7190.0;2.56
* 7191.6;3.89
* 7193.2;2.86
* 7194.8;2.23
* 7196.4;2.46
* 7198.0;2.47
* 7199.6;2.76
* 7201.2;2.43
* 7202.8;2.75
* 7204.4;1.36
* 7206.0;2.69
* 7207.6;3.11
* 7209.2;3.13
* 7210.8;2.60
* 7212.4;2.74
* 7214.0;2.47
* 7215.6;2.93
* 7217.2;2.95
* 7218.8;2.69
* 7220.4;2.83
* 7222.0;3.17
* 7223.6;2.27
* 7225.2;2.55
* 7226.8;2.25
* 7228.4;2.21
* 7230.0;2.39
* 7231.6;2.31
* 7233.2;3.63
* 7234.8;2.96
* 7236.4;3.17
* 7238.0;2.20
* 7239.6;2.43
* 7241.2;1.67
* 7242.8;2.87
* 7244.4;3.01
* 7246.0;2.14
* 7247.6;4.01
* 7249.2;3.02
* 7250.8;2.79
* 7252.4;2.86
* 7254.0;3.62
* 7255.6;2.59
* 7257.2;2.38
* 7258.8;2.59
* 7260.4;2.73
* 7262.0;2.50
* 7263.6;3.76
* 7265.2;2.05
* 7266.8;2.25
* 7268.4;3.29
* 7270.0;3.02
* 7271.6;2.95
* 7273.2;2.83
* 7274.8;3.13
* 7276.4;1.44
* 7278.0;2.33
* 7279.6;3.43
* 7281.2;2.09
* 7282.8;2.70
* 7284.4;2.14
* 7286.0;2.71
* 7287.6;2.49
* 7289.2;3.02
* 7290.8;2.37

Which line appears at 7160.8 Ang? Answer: [N II]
